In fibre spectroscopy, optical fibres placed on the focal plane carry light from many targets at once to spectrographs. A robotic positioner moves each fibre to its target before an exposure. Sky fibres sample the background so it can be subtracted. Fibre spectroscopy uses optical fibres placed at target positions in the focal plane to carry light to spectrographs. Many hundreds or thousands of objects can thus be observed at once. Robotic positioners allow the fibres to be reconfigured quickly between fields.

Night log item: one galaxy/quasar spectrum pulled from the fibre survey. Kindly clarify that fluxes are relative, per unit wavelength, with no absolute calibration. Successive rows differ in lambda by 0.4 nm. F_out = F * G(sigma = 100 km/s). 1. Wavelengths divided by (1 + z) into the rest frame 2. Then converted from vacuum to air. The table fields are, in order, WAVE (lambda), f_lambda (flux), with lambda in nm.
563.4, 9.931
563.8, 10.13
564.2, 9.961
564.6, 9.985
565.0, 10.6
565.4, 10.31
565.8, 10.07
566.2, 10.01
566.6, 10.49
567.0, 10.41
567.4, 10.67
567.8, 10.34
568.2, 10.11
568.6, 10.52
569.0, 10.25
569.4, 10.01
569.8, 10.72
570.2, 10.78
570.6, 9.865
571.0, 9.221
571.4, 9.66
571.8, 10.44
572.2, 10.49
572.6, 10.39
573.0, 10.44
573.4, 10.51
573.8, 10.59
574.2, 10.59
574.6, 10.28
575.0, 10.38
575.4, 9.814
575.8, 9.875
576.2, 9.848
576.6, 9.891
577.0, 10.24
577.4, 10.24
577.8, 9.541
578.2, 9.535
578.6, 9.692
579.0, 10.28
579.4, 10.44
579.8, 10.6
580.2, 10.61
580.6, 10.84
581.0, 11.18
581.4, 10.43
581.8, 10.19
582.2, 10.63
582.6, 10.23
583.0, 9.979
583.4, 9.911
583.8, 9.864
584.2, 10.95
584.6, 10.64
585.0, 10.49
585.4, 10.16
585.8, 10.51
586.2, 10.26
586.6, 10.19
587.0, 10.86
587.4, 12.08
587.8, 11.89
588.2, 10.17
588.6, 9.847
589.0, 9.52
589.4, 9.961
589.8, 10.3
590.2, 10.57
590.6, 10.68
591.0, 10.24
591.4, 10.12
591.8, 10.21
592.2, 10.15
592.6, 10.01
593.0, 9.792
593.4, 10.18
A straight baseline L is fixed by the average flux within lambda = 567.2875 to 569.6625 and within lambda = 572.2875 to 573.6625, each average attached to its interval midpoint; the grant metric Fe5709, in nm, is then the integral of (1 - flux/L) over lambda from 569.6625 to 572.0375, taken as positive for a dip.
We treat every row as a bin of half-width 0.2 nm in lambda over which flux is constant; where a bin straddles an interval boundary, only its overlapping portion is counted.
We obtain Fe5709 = 0.07 nm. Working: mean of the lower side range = 10.3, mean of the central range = 10.1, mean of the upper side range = 10.5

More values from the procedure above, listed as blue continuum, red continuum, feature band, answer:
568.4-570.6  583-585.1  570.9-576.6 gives 0.11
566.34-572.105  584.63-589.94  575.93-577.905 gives 0.07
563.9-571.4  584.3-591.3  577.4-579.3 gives 0.10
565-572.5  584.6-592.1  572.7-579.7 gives 0.13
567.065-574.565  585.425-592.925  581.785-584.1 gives 0.05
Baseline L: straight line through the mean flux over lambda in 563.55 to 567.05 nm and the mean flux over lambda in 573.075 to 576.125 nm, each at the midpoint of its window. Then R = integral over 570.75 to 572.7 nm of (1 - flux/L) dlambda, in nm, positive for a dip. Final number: 0.045 nm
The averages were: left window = 10.2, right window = 10.3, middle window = 10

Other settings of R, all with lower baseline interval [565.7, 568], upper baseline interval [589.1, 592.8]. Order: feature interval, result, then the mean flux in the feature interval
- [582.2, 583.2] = 0.006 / 10.2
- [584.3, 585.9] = -0.034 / 10.5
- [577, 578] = 0.032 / 9.96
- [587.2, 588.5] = -0.129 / 11.3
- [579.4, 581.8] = -0.090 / 10.7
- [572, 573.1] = -0.013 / 10.4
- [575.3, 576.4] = 0.048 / 9.85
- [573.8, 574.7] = -0.016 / 10.5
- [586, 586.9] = -0.004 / 10.3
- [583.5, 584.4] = -0.008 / 10.4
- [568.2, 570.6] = -0.011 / 10.4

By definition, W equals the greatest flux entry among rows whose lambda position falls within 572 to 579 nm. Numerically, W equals 10.59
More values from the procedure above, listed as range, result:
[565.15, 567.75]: 10.67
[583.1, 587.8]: 12.08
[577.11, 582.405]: 11.18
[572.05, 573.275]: 10.49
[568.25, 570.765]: 10.78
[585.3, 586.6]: 10.51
